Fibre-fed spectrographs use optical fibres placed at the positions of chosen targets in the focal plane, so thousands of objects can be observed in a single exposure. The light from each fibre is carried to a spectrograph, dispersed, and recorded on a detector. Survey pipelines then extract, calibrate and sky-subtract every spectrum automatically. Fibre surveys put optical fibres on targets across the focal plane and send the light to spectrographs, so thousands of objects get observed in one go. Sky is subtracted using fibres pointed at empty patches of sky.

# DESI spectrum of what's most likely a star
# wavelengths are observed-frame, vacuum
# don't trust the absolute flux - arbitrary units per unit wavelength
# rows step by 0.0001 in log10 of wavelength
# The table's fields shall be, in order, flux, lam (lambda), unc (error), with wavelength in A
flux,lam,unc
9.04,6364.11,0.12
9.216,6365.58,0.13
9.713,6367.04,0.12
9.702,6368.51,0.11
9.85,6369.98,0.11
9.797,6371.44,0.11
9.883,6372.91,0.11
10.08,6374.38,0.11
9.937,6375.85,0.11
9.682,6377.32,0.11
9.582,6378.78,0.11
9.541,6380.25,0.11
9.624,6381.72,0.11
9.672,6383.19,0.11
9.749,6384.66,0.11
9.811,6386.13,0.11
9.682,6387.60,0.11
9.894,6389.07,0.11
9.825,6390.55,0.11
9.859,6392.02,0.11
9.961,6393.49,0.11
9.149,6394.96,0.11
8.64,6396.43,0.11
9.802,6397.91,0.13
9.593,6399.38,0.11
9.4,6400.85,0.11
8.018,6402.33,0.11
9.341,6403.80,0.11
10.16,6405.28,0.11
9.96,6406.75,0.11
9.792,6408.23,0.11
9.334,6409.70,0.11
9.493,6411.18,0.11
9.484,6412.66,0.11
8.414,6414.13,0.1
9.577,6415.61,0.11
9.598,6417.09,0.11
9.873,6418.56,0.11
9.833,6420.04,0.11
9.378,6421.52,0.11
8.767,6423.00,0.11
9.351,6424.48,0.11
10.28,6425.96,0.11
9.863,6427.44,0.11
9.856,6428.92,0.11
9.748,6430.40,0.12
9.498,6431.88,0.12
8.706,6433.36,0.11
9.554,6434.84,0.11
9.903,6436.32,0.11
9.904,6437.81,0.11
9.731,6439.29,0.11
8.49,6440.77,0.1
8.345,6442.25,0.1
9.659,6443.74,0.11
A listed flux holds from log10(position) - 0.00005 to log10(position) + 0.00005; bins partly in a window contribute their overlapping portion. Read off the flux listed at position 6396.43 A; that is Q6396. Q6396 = 8.64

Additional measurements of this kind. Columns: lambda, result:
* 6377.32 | 9.682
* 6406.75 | 9.96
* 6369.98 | 9.85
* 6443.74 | 9.659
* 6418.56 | 9.873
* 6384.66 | 9.749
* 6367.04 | 9.713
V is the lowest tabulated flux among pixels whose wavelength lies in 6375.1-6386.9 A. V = 9.541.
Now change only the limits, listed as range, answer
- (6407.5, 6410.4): 9.334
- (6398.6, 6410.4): 8.018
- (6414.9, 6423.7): 8.767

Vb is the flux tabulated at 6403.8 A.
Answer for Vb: 9.341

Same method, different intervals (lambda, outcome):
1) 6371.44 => 9.797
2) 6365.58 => 9.216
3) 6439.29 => 9.731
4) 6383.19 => 9.672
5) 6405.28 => 10.16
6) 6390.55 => 9.825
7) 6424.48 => 9.351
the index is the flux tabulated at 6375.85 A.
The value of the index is 9.937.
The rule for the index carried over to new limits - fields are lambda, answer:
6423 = 8.767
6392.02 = 9.859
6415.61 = 9.577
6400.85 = 9.4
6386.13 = 9.811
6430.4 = 9.748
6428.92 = 9.856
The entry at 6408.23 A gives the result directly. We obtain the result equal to 9.792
